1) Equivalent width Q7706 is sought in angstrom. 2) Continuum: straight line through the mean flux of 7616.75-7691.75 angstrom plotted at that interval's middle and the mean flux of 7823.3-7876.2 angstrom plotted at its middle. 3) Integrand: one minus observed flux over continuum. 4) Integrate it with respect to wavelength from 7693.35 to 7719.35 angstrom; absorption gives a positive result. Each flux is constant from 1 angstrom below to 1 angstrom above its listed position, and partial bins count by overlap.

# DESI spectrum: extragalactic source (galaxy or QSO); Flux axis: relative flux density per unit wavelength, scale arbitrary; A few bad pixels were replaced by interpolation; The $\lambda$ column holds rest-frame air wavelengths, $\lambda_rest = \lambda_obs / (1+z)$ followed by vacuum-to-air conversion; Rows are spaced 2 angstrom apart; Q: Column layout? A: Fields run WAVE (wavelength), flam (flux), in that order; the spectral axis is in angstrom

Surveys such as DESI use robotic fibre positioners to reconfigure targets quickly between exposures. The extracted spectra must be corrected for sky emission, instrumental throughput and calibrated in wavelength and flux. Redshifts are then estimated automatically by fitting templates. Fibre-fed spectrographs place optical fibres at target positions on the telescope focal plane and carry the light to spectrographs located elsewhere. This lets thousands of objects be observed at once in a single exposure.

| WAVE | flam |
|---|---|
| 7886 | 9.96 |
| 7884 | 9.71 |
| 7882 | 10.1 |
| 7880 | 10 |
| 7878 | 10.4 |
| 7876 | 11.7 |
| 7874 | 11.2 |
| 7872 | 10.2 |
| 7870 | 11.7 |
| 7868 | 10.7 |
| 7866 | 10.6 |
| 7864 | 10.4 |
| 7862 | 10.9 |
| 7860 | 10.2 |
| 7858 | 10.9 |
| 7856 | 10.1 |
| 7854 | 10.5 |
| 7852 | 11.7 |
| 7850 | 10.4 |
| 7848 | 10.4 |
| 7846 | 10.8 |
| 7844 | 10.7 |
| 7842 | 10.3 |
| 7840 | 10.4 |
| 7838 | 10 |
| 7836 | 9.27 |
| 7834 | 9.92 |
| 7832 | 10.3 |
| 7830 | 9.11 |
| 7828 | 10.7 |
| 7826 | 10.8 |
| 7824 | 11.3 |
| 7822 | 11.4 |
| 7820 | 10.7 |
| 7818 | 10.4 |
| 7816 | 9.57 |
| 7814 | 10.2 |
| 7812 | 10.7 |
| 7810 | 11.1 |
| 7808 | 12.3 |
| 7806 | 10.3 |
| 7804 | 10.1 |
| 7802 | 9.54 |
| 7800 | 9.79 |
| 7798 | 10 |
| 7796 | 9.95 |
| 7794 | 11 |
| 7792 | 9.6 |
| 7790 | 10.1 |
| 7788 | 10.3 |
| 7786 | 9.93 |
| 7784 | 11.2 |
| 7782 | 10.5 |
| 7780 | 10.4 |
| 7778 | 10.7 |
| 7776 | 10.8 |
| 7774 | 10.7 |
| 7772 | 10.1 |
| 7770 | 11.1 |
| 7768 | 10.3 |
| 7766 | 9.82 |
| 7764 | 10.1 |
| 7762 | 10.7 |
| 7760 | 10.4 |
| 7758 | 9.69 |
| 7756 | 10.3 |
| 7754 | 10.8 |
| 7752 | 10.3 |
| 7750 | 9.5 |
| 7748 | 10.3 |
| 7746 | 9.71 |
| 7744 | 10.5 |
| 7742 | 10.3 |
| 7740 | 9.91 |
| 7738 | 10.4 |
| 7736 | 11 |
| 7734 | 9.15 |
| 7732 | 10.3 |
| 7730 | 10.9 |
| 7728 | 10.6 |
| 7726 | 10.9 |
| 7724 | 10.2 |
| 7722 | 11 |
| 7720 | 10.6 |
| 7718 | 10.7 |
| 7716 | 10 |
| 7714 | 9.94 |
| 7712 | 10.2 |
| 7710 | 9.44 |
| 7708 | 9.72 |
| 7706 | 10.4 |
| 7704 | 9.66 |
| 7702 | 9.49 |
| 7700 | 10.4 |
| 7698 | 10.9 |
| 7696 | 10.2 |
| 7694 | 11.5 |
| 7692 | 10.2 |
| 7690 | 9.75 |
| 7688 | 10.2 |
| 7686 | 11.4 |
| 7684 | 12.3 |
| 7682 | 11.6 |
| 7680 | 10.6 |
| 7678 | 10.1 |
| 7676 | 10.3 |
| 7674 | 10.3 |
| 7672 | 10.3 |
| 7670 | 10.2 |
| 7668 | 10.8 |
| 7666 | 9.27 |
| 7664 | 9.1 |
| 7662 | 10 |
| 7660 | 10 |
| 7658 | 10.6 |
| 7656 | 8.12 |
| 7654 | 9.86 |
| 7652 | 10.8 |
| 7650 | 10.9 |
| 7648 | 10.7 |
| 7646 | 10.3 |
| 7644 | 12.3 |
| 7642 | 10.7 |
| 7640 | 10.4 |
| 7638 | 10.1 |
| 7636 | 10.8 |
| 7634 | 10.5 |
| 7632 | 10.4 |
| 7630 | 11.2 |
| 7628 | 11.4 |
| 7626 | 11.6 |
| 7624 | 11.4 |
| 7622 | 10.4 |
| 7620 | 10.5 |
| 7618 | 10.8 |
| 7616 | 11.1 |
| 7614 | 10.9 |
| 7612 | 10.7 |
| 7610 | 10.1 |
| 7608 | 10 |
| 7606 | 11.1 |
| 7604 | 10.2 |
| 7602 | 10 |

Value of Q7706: 0.9 angstrom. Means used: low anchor 10.5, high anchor 10.5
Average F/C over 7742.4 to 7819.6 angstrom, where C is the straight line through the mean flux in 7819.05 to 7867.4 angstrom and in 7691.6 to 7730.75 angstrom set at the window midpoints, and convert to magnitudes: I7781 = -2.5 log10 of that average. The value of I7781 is 0.009 mag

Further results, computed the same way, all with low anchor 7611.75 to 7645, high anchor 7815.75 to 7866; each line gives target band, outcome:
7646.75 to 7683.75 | 0.060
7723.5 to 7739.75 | 0.028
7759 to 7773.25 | 0.026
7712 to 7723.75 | 0.031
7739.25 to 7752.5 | 0.062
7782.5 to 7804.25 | 0.043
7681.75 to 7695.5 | -0.016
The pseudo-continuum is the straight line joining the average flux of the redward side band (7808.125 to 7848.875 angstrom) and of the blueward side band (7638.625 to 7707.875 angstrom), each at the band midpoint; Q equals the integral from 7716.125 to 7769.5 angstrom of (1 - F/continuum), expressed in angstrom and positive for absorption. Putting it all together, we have 0.5 angstrom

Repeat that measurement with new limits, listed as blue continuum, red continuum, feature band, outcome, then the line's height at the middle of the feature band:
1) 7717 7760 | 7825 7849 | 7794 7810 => -0.2 angstrom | 10.3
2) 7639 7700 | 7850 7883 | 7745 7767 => 0.9 angstrom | 10.6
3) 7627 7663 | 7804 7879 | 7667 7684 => -0.2 angstrom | 10.5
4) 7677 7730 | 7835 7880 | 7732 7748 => 0.5 angstrom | 10.5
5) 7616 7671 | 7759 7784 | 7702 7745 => 1.0 angstrom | 10.5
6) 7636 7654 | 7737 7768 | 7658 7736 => 0.9 angstrom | 10.5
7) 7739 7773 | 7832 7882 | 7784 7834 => 0.0 angstrom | 10.4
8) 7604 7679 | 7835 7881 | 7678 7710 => 0.0 angstrom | 10.5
